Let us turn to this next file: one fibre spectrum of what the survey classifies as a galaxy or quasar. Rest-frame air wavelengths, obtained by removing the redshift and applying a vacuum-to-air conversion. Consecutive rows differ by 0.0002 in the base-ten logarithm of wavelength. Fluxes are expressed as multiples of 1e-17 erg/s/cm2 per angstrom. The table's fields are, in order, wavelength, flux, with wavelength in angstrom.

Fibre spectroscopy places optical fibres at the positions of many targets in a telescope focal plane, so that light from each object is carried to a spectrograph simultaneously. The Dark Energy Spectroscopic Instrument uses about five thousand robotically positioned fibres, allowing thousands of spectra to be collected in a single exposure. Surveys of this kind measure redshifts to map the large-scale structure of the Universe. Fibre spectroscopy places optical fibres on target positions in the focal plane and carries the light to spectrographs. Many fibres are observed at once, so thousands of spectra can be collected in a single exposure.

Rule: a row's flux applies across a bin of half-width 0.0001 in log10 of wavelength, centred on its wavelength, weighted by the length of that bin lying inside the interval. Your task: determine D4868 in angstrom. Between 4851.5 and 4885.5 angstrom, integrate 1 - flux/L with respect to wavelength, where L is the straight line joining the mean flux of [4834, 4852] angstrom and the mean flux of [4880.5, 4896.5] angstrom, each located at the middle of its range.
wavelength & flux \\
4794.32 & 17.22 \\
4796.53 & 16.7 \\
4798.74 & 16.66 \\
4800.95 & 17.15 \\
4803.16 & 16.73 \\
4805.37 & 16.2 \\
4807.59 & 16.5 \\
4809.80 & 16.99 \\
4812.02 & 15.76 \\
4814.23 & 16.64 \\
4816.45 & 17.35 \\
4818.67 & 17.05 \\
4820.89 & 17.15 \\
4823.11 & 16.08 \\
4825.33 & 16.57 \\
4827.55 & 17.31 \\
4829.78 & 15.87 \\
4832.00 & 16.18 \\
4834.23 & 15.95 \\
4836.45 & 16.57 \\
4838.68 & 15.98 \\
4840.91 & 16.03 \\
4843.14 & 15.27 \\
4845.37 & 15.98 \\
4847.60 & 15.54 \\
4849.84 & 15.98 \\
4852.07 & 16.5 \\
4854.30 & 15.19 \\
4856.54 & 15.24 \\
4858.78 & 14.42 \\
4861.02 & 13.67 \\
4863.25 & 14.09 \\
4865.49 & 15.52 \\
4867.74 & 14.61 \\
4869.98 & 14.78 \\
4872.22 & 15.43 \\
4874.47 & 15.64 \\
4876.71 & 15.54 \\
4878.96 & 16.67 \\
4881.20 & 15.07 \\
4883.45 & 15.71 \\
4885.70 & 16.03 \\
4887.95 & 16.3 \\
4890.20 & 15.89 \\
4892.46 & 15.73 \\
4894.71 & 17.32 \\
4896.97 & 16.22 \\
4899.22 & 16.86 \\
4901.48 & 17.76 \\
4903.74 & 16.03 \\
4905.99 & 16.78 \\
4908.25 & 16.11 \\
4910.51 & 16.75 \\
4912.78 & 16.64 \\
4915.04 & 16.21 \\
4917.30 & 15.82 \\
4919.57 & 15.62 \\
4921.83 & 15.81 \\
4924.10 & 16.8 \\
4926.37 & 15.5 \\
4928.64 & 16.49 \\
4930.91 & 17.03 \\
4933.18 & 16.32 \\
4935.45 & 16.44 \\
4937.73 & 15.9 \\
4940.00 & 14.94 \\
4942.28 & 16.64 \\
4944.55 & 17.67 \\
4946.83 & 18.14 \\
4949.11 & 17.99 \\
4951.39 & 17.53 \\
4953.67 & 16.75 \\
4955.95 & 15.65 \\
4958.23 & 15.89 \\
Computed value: 1.7 angstrom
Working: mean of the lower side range 15.9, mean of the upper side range 16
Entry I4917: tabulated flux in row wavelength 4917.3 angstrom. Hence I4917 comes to 15.82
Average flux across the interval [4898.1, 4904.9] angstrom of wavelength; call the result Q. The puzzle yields 16.9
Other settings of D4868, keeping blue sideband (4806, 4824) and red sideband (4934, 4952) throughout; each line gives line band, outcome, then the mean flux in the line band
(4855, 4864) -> 1.3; 14.4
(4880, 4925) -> 1.5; 16.3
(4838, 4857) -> 1.1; 15.8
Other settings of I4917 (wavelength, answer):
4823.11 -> 16.08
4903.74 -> 16.03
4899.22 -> 16.86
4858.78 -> 14.42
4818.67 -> 17.05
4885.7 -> 16.03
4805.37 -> 16.2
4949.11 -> 17.99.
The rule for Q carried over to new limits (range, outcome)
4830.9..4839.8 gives 16.2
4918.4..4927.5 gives 15.9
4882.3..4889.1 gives 16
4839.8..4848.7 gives 15.7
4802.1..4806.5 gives 16.4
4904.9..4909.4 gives 16.4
